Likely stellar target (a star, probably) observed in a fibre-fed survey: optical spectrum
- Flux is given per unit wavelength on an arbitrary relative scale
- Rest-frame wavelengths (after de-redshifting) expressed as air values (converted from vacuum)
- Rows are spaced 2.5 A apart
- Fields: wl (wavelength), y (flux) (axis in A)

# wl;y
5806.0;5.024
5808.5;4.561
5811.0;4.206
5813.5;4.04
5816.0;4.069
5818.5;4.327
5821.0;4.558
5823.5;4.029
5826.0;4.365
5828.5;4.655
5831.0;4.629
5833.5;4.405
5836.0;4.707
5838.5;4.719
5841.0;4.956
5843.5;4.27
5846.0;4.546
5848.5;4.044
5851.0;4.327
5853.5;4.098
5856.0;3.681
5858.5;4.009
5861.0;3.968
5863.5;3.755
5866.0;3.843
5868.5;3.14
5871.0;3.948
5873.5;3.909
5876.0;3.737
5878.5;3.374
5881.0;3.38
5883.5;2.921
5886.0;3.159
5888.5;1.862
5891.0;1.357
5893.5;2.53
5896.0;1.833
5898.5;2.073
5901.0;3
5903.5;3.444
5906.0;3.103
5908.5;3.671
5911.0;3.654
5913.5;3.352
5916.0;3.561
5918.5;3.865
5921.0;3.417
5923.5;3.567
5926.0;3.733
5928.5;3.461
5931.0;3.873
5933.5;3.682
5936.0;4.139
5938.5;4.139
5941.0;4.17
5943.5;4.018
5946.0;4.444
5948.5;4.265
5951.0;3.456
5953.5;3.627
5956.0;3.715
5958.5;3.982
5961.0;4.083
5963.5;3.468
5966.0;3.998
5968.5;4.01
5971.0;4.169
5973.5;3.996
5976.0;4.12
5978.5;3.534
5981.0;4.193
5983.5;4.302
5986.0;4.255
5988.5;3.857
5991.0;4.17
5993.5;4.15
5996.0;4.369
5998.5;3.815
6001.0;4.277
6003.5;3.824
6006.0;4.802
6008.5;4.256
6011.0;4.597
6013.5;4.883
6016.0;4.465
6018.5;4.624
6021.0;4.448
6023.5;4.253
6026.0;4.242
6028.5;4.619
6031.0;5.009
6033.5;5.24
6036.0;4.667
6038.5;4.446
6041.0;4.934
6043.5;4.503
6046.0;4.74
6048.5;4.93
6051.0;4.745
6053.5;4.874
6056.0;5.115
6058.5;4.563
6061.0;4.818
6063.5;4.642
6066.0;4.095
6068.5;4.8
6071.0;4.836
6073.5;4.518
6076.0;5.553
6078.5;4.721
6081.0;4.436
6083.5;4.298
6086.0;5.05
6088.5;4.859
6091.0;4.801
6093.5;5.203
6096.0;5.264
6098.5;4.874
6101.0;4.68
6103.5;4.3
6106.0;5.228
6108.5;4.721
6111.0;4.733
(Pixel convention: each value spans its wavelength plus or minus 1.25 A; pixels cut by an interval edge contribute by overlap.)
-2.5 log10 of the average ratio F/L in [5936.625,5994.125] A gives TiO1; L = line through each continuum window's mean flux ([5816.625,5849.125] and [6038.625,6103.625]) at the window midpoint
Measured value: 0.16 mag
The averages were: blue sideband 4.48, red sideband 4.78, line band 4.01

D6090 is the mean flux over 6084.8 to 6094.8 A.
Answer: 4.98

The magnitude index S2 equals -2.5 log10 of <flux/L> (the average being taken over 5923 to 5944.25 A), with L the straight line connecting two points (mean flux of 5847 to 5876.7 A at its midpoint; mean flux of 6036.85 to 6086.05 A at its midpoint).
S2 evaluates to 0.08 mag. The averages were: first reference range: 3.88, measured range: 3.87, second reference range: 4.72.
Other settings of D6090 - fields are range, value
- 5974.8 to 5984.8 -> 4.04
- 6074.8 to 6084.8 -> 4.75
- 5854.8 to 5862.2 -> 3.89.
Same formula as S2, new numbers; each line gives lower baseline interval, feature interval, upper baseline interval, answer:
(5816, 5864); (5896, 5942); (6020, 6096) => 0.267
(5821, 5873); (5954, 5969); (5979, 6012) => 0.093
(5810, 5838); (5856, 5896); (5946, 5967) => 0.281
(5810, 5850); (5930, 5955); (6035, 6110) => 0.152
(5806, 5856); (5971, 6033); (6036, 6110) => 0.088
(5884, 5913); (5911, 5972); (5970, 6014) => -0.137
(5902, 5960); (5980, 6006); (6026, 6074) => 0.028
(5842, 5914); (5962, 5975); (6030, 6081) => 0.044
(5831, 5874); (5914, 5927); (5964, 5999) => 0.139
